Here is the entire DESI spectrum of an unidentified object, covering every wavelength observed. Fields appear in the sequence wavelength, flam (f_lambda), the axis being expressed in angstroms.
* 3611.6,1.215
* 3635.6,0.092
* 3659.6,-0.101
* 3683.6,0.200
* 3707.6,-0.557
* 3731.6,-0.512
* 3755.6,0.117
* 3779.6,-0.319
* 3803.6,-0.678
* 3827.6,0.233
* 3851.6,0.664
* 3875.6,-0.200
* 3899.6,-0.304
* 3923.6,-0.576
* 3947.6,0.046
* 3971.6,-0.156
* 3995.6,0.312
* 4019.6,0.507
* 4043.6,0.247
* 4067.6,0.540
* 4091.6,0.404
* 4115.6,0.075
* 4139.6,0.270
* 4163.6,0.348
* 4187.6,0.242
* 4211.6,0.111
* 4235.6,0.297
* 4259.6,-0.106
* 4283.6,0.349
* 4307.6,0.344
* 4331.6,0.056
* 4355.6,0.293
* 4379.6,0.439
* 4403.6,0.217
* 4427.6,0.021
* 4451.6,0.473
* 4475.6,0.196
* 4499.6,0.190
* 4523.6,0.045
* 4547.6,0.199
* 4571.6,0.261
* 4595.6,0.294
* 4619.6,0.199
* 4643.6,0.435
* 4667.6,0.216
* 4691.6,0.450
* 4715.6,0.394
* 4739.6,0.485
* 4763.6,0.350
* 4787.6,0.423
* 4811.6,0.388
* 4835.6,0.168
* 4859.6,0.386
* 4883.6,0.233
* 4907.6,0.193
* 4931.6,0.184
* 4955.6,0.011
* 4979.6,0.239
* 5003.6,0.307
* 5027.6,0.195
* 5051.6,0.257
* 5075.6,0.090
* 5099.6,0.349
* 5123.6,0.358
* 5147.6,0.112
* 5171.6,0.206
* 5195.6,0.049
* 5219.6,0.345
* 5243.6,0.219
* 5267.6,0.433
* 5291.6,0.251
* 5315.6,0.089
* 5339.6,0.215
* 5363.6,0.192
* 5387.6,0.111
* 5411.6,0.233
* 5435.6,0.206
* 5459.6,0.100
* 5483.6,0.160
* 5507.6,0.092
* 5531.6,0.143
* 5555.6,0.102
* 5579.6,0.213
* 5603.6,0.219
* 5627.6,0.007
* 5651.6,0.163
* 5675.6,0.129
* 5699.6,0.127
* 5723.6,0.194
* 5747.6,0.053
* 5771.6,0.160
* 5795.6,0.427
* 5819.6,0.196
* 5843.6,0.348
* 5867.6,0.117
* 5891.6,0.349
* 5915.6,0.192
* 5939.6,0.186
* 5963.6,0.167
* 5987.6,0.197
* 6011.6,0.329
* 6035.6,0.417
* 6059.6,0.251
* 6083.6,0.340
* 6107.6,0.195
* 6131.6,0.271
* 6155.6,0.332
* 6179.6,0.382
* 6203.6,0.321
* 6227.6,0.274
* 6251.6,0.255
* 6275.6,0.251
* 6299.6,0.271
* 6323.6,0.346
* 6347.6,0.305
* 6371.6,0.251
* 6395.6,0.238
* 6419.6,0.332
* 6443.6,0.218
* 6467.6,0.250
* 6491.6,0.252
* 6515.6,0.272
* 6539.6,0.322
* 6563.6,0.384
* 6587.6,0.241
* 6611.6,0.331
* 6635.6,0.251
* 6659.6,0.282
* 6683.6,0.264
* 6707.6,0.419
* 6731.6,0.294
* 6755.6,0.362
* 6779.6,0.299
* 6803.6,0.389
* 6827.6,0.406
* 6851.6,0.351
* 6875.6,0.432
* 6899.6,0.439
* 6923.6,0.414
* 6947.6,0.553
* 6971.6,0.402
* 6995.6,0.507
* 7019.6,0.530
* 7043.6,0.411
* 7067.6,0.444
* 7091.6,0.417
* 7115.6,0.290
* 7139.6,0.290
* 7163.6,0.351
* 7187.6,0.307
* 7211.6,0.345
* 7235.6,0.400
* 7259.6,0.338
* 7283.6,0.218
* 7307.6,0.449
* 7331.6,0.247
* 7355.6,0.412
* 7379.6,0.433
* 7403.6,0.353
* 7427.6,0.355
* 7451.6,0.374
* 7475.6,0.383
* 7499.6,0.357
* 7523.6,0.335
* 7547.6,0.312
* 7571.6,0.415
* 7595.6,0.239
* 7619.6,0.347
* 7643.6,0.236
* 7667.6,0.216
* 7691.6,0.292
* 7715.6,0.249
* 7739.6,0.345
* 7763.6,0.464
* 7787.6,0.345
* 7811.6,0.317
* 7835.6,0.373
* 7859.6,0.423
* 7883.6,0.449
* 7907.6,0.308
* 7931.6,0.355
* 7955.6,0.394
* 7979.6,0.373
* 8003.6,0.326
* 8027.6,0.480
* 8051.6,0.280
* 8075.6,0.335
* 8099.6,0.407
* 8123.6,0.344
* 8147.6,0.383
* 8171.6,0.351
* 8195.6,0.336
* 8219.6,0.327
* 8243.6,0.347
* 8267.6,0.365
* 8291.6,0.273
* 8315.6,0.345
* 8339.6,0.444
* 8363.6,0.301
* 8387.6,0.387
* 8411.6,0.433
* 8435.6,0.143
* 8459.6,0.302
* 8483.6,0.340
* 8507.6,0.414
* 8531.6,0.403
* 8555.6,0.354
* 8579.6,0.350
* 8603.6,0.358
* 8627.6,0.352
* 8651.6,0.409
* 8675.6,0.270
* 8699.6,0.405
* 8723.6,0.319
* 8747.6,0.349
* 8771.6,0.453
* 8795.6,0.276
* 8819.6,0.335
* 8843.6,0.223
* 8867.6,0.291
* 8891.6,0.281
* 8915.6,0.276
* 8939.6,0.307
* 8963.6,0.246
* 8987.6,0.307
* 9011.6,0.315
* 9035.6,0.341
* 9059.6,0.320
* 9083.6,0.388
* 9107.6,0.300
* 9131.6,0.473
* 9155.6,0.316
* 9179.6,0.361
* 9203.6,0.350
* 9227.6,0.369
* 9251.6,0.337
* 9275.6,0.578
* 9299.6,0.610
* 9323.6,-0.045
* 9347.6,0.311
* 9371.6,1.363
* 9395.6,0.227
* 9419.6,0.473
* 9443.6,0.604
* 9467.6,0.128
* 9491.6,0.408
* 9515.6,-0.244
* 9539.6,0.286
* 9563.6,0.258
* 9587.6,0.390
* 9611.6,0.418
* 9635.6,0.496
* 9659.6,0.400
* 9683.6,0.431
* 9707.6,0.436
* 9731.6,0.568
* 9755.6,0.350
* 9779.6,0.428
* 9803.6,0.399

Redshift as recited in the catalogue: 0.41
